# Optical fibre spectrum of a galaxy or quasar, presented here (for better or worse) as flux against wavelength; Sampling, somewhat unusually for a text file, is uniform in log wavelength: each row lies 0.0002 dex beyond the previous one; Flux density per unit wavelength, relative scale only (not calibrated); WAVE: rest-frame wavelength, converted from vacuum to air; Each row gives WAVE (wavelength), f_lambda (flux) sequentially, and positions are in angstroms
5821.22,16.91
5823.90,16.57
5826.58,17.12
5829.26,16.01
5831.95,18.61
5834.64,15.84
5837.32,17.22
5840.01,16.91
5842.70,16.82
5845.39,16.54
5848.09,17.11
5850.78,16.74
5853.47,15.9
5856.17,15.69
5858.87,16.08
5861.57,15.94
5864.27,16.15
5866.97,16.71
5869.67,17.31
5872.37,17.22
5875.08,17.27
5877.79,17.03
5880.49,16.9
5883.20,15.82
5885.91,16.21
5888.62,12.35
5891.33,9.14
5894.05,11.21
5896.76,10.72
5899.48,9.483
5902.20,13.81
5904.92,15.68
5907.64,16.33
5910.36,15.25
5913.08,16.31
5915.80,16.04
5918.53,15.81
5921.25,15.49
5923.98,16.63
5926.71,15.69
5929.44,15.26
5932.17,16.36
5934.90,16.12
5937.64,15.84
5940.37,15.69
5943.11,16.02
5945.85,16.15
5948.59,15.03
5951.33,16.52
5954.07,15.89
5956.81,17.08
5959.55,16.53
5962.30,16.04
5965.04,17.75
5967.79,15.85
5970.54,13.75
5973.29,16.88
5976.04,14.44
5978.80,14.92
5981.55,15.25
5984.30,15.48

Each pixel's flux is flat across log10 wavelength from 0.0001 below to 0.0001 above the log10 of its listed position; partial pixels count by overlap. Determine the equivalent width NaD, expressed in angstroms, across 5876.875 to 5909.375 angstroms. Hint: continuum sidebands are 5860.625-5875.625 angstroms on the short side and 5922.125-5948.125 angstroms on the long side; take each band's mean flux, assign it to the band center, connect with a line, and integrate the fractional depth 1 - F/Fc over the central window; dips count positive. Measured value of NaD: 5.45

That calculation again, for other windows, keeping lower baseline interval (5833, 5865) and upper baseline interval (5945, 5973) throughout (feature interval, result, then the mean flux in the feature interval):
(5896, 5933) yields 2.87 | 15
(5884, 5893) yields 1.98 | 12.7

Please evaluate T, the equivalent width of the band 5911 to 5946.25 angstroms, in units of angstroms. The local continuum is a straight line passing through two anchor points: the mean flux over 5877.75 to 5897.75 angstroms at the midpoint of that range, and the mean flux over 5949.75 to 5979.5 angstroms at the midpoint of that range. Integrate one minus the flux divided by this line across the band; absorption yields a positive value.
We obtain -2.66 angstroms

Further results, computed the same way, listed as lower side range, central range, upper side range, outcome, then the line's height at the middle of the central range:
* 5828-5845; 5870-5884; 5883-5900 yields -3.8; 13.3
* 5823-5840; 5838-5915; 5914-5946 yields 5.4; 16.5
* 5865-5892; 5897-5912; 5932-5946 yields 1.9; 15.9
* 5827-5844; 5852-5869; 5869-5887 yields 0.7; 16.9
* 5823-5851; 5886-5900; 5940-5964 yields 4.5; 16.5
